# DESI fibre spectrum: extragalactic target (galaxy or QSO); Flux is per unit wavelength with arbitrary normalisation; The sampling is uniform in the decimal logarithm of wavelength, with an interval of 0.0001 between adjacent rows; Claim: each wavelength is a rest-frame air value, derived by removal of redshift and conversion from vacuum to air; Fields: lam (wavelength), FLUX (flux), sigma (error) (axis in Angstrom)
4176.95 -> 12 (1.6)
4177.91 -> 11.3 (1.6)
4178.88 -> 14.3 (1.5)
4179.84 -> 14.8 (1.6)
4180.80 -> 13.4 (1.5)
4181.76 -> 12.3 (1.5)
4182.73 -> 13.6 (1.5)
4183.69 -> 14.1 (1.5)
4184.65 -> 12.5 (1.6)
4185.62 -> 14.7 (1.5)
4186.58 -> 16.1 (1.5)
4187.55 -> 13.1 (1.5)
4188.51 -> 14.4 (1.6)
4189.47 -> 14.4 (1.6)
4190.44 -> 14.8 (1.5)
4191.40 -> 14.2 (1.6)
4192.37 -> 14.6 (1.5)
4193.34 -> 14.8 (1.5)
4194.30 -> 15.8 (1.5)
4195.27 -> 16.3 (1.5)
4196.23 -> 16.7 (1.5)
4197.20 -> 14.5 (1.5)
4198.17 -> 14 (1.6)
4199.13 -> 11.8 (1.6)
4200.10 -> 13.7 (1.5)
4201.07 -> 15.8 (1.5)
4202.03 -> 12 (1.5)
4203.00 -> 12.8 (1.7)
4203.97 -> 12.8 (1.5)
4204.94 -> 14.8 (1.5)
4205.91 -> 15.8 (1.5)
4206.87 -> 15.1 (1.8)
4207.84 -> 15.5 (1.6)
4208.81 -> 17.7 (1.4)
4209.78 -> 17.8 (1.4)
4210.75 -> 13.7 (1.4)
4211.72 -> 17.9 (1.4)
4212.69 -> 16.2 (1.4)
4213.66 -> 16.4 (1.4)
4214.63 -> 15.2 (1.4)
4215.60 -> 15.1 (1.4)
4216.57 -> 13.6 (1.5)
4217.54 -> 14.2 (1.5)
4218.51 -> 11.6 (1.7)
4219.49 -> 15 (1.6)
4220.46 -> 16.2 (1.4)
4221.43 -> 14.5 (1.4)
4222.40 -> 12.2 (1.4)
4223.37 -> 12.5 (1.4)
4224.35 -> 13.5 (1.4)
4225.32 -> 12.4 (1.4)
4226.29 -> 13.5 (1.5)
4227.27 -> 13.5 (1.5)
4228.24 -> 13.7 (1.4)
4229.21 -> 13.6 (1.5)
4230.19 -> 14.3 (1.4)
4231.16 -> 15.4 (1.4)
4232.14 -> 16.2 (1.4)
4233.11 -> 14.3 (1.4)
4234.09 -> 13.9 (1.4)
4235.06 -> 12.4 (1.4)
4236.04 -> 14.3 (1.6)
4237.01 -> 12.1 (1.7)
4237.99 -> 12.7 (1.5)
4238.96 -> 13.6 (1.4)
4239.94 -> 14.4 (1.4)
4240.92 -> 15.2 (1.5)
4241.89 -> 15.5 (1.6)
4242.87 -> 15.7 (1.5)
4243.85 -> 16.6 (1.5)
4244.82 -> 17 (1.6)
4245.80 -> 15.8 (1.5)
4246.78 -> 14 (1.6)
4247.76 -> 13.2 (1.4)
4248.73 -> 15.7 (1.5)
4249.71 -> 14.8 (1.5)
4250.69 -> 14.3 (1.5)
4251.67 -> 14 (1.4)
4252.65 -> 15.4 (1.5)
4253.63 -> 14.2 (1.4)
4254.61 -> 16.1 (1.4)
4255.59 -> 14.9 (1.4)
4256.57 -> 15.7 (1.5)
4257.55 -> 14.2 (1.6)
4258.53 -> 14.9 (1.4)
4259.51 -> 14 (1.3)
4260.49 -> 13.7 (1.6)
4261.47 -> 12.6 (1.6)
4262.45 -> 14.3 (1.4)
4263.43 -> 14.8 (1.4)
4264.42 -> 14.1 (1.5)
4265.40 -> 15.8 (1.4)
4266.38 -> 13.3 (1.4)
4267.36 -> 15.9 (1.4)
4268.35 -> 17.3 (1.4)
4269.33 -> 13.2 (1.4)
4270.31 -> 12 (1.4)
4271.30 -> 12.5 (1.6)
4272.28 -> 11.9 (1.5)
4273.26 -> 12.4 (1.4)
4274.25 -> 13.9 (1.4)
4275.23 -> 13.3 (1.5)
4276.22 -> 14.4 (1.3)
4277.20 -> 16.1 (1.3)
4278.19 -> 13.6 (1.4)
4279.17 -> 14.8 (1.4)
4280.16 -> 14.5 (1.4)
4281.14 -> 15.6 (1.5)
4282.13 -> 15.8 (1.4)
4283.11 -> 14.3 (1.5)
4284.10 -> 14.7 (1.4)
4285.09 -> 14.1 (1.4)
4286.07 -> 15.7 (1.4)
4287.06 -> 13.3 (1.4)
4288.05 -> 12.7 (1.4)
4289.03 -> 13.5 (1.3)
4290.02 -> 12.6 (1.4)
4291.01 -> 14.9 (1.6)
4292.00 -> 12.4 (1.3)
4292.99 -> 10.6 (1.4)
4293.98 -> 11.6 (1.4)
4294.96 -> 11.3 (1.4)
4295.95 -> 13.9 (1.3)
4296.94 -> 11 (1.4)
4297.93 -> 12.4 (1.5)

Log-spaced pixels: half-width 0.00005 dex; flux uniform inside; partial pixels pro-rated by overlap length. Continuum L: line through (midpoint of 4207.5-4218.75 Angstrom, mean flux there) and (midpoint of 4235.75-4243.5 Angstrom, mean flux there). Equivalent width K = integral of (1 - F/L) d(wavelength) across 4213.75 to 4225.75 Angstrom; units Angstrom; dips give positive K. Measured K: 1.0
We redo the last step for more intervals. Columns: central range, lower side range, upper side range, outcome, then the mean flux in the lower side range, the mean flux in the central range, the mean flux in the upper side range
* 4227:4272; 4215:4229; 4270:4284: -2.00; 13.7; 14.5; 14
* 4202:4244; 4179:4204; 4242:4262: 0.22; 14.2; 14.4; 14.9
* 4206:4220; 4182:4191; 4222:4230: -1.96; 14.1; 15.4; 13.2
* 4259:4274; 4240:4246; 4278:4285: 1.33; 15.9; 13.9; 14.8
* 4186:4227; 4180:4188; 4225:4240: -2.45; 13.8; 14.6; 13.8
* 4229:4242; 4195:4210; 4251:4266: 0.47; 14.8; 14.1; 14.6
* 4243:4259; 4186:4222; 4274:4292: -0.62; 14.8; 15.1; 14.3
